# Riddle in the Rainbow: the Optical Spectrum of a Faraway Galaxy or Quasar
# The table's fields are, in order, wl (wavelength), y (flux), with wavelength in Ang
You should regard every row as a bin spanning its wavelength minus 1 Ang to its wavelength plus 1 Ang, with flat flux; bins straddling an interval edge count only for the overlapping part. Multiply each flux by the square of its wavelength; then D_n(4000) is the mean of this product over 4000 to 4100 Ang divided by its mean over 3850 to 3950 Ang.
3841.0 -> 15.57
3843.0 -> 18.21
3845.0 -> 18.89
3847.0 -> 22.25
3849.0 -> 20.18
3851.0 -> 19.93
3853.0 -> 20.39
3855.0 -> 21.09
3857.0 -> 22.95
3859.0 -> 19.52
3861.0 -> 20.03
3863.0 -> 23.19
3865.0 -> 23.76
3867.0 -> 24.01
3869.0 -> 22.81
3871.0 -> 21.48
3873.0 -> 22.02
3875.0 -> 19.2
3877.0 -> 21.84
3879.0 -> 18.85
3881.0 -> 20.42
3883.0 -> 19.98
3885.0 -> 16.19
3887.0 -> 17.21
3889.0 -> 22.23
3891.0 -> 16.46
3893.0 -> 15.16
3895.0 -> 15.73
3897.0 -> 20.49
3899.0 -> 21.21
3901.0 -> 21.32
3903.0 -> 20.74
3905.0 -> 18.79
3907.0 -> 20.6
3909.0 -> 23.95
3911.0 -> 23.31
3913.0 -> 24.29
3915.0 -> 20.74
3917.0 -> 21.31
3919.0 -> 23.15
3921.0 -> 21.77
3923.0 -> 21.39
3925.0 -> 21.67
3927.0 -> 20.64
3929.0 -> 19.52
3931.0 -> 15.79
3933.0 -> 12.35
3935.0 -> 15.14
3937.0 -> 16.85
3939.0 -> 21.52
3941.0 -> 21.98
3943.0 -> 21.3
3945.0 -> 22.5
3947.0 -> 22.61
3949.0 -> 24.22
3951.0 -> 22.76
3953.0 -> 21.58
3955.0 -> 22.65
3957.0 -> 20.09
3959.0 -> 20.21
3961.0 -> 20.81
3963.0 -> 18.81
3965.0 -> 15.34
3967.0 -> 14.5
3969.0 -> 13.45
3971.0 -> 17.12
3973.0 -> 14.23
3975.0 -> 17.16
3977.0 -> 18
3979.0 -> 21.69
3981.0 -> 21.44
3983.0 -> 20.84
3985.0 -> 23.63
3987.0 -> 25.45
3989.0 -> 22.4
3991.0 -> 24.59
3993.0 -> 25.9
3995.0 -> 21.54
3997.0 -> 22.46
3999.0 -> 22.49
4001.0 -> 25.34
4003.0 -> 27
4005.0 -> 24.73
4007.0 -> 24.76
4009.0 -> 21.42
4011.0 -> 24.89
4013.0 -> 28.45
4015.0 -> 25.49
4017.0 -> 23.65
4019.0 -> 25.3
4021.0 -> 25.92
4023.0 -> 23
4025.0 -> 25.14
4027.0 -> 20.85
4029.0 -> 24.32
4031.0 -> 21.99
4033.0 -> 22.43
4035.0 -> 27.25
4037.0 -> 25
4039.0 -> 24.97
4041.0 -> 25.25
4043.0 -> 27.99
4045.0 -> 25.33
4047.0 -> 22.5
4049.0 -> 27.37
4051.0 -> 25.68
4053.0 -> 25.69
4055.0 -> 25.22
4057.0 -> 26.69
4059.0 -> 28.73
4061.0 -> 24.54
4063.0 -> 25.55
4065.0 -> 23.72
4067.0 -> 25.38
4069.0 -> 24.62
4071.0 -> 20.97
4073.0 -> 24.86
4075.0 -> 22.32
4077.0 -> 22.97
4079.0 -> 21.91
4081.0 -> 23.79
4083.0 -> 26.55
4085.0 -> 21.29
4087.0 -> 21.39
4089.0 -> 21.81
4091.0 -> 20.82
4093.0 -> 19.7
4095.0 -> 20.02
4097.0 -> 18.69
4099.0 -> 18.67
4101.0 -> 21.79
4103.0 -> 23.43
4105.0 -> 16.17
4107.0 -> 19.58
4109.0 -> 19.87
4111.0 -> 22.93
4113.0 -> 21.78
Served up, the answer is 1.3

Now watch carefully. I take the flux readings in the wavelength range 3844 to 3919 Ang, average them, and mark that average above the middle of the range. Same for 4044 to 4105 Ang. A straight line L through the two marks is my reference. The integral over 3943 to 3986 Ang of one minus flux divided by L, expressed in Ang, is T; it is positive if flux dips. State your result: 4.0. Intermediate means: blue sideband 20.6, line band 19.7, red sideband 23.3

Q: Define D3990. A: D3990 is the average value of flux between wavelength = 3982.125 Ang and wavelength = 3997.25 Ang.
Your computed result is 23.4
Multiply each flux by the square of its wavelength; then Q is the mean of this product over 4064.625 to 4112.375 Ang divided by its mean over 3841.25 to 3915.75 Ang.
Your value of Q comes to 1.18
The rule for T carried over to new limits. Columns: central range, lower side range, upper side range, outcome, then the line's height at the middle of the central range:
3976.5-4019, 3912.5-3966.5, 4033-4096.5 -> -3.14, 22.1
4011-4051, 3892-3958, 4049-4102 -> -4.29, 22.5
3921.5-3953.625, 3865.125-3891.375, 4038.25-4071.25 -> 2.88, 22.1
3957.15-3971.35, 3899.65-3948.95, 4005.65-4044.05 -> 3.10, 22.2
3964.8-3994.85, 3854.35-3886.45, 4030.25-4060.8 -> 4.99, 23.8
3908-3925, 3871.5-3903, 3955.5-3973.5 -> -3.52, 18.6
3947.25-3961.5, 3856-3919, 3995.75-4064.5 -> 0.51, 22.7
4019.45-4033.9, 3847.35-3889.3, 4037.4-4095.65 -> -0.02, 23.4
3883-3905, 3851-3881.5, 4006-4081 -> 3.19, 21.9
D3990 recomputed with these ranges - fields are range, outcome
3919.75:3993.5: 20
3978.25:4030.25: 24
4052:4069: 25.6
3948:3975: 18.8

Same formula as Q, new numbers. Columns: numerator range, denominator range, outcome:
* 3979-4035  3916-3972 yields 1.26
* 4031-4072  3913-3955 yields 1.30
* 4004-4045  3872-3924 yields 1.29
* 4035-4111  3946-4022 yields 1.11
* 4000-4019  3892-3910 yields 1.34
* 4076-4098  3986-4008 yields 0.94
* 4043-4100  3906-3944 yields 1.24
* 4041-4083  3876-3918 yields 1.35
